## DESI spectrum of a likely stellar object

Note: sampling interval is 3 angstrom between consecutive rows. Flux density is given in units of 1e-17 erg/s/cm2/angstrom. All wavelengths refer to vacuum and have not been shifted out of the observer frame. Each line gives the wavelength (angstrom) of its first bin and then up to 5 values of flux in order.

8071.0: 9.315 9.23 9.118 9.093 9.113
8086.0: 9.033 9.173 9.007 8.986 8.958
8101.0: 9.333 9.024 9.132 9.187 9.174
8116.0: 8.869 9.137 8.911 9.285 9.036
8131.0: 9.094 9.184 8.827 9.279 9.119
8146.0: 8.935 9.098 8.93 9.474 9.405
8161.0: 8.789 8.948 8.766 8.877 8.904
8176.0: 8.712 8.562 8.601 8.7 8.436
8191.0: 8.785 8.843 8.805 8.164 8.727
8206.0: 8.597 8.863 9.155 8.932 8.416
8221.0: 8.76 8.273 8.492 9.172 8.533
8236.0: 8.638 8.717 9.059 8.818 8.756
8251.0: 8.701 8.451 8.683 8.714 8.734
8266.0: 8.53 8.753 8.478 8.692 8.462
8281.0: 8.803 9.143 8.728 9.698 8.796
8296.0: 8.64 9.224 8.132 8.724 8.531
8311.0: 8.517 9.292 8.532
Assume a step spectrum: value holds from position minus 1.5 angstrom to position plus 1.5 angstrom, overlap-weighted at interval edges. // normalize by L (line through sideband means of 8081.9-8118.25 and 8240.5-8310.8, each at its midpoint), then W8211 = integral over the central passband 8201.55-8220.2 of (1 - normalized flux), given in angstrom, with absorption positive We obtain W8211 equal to 0.19 angstrom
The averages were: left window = 9.08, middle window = 8.78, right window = 8.75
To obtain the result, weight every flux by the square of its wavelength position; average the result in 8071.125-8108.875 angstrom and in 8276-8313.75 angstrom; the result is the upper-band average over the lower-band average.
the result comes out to 1.0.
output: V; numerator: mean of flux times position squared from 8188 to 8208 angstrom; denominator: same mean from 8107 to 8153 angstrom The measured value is 0.97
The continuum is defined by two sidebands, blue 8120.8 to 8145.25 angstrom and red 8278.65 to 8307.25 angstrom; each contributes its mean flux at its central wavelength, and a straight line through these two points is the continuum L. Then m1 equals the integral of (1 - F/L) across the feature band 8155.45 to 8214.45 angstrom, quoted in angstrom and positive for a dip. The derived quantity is 1.5 angstrom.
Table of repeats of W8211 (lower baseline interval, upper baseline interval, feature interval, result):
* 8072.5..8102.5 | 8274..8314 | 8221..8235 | 0.41 angstrom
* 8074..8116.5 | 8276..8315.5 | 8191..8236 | 1.20 angstrom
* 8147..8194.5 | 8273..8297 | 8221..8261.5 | 0.78 angstrom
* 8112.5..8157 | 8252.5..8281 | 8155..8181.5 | 0.23 angstrom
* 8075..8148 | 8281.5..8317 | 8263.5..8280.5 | 0.52 angstrom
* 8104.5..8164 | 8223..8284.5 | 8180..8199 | 0.49 angstrom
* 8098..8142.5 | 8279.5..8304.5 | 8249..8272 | 0.73 angstrom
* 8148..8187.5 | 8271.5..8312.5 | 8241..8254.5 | 0.06 angstrom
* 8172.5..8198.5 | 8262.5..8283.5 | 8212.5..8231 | -0.01 angstrom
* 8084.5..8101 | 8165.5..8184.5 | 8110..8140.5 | -0.50 angstrom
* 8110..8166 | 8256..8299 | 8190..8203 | 0.45 angstrom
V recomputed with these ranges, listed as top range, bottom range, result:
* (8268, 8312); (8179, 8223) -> 1.03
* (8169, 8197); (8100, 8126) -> 0.97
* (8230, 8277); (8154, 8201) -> 1.01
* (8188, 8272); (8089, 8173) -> 0.98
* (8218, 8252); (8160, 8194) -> 1.01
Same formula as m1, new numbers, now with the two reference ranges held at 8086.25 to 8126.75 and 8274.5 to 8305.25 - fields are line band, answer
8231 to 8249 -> 0.3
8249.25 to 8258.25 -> 0.3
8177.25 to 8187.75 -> 0.4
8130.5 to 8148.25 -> -0.1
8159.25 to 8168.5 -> 0.2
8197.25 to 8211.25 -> 0.5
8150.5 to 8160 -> -0.2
